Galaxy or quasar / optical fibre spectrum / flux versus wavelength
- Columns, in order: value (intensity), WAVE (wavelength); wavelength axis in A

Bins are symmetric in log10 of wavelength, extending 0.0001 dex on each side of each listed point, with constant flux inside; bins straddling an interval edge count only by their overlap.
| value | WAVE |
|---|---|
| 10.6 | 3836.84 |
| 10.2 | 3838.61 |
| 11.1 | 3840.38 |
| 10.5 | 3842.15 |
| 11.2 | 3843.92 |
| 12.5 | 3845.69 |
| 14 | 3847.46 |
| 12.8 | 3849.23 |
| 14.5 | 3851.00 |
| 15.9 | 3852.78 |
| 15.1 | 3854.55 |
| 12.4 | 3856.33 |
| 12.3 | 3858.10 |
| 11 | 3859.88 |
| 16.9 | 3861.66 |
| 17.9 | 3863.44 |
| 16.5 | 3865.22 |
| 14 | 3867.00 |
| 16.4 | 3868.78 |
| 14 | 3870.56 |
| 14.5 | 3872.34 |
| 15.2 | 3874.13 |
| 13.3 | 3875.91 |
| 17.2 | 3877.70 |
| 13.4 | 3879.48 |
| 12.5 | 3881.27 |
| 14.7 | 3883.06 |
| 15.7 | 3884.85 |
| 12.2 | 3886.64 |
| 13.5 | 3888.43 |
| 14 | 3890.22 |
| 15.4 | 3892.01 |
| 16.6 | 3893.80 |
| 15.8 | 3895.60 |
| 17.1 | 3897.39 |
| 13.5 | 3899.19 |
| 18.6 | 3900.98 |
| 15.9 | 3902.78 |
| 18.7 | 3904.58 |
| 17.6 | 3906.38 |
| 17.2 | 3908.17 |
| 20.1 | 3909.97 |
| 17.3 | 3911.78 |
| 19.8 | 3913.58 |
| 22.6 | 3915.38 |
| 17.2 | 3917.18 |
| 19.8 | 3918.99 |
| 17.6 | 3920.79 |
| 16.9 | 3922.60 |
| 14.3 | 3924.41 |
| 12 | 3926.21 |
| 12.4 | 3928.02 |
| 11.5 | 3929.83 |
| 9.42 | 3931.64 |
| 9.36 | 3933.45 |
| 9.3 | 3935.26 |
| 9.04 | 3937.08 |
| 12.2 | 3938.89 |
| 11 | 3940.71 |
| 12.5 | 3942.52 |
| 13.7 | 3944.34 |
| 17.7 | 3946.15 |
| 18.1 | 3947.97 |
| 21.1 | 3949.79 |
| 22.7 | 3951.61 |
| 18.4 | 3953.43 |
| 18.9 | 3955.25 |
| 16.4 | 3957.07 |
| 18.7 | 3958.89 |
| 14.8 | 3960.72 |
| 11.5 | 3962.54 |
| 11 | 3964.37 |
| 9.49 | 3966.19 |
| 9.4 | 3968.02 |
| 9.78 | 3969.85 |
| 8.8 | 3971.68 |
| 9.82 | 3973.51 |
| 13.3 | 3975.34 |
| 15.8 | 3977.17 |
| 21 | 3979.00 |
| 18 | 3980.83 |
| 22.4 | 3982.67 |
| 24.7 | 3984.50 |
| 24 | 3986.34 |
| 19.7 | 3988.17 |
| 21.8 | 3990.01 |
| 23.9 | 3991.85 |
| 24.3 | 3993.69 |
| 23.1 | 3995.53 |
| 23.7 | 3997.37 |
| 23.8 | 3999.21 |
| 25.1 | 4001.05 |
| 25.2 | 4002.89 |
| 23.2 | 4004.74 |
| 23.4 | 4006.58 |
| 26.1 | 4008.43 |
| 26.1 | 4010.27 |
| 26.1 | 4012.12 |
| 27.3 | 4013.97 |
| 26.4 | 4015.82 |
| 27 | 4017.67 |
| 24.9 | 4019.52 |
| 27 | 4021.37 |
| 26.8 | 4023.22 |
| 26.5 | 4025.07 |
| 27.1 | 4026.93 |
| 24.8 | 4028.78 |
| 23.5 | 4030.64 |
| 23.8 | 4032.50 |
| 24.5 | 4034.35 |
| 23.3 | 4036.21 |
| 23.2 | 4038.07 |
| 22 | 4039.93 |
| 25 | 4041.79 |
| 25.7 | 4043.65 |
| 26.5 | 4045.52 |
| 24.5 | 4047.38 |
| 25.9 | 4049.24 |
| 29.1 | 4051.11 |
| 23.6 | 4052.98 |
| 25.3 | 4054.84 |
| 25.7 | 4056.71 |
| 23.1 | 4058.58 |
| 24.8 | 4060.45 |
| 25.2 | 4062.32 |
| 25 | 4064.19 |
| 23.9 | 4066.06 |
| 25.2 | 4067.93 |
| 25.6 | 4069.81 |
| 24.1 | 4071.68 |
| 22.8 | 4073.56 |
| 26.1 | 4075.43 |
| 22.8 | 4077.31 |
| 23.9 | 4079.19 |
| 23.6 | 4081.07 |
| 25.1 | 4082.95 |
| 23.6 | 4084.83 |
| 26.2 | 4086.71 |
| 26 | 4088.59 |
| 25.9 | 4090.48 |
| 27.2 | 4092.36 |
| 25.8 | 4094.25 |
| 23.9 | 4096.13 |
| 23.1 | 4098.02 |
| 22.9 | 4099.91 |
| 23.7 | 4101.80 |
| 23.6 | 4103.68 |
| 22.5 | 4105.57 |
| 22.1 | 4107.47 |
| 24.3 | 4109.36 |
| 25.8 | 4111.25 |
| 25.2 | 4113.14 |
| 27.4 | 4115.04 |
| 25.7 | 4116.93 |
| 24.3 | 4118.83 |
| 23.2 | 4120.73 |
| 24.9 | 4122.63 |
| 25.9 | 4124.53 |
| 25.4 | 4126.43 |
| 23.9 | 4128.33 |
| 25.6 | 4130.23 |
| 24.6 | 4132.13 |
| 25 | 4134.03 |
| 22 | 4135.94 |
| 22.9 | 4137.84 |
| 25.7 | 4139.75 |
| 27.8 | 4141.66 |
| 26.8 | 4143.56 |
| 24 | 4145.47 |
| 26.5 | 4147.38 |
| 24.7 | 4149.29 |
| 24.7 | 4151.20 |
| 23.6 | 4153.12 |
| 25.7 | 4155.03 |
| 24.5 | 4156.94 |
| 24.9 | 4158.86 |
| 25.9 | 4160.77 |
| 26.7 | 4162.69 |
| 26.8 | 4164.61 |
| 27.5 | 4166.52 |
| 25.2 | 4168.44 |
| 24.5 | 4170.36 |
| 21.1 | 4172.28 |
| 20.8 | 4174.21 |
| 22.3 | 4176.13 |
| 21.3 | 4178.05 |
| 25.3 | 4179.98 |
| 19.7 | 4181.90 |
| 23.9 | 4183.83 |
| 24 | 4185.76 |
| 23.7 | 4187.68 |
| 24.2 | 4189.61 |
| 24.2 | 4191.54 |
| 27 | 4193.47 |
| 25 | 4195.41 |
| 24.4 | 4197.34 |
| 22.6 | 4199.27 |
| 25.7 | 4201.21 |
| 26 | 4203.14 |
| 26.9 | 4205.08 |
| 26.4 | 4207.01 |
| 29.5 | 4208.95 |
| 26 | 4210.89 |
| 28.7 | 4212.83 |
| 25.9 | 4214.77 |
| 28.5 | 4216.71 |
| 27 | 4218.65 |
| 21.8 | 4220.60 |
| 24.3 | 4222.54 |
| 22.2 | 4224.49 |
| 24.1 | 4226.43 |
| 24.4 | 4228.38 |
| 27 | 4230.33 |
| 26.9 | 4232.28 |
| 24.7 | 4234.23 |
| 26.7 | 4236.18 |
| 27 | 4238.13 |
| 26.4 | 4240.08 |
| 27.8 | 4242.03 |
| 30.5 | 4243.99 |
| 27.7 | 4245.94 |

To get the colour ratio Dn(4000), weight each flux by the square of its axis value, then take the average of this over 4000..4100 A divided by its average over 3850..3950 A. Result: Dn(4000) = 1.79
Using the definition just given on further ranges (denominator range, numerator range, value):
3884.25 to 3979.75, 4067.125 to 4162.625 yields 1.81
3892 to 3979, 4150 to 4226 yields 1.87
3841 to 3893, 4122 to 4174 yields 2.04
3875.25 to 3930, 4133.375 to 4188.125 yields 1.73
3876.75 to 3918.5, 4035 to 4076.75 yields 1.63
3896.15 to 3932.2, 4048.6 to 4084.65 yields 1.62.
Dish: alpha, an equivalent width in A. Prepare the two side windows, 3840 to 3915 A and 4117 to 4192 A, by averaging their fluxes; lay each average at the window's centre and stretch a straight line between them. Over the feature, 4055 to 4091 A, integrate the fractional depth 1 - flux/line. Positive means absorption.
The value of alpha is -4.92 A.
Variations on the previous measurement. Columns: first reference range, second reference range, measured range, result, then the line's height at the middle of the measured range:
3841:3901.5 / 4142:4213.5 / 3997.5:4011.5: -4.21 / 19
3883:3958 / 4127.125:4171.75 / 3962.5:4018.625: -4.75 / 18.6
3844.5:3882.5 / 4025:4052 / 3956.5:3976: 8.10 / 20.6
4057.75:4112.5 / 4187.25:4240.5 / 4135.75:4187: 1.42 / 25.1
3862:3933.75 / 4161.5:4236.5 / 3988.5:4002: -3.54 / 18.6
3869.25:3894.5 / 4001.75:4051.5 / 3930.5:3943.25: 5.63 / 18.6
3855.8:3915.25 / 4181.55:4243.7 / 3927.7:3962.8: 5.90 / 17.4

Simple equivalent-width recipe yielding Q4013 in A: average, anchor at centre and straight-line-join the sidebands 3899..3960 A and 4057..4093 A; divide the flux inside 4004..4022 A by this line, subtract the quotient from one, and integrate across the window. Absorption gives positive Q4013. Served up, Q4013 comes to -4.1 A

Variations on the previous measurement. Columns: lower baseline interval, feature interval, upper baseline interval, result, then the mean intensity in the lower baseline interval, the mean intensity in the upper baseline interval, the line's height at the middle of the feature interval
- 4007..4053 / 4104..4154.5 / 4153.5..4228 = 0.6 A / 25.5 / 24.8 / 25.1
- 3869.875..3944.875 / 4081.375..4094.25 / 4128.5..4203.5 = -2.4 A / 14.9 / 24.5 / 21.6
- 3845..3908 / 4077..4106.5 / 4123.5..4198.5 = -2.9 A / 14.9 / 24.6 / 22.2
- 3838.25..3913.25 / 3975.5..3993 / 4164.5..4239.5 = -2.6 A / 14.8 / 24.9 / 18.2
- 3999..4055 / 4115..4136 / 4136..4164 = 0.3 A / 25.3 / 25.2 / 25.2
